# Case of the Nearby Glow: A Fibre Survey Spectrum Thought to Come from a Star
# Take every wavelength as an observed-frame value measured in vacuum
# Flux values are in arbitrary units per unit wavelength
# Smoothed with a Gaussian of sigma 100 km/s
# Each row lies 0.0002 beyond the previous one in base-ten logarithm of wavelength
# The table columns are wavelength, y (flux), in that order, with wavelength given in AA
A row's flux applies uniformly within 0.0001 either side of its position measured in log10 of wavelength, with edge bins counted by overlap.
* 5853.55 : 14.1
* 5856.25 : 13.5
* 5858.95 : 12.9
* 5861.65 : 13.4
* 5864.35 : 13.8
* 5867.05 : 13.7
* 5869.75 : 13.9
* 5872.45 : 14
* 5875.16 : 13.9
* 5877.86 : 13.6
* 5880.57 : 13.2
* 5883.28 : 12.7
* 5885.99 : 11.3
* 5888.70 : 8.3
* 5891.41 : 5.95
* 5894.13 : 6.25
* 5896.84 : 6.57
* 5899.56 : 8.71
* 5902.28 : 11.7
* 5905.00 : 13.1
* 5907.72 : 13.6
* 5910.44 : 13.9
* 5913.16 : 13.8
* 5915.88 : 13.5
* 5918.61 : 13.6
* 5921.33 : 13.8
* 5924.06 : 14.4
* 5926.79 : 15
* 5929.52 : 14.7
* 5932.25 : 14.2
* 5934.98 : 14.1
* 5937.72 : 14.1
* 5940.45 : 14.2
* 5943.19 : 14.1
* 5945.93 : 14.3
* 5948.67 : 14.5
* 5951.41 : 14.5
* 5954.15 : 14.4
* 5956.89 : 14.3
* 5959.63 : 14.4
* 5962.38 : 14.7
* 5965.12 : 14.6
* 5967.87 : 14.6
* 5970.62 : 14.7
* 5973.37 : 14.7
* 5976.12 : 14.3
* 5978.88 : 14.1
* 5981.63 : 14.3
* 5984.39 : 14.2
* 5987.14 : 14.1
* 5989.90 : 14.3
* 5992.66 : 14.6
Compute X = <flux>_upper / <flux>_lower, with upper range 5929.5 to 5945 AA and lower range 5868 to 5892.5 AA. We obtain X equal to 1.19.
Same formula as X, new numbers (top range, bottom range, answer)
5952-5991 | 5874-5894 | 1.32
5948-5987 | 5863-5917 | 1.23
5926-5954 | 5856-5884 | 1.06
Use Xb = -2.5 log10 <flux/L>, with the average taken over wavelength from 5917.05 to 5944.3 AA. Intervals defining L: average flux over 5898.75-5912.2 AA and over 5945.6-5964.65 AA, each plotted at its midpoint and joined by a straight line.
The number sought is -0.06 mag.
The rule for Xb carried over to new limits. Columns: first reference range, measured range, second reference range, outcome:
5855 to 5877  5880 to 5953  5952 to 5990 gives 0.12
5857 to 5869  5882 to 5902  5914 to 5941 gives 0.50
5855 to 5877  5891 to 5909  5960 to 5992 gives 0.40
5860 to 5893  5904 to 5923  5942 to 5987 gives -0.04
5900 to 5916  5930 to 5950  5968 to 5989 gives -0.05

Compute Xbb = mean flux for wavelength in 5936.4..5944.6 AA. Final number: 14.1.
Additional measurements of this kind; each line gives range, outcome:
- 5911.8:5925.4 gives 13.8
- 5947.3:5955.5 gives 14.5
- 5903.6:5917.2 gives 13.6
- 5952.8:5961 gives 14.4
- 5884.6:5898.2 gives 7.69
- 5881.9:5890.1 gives 10.7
